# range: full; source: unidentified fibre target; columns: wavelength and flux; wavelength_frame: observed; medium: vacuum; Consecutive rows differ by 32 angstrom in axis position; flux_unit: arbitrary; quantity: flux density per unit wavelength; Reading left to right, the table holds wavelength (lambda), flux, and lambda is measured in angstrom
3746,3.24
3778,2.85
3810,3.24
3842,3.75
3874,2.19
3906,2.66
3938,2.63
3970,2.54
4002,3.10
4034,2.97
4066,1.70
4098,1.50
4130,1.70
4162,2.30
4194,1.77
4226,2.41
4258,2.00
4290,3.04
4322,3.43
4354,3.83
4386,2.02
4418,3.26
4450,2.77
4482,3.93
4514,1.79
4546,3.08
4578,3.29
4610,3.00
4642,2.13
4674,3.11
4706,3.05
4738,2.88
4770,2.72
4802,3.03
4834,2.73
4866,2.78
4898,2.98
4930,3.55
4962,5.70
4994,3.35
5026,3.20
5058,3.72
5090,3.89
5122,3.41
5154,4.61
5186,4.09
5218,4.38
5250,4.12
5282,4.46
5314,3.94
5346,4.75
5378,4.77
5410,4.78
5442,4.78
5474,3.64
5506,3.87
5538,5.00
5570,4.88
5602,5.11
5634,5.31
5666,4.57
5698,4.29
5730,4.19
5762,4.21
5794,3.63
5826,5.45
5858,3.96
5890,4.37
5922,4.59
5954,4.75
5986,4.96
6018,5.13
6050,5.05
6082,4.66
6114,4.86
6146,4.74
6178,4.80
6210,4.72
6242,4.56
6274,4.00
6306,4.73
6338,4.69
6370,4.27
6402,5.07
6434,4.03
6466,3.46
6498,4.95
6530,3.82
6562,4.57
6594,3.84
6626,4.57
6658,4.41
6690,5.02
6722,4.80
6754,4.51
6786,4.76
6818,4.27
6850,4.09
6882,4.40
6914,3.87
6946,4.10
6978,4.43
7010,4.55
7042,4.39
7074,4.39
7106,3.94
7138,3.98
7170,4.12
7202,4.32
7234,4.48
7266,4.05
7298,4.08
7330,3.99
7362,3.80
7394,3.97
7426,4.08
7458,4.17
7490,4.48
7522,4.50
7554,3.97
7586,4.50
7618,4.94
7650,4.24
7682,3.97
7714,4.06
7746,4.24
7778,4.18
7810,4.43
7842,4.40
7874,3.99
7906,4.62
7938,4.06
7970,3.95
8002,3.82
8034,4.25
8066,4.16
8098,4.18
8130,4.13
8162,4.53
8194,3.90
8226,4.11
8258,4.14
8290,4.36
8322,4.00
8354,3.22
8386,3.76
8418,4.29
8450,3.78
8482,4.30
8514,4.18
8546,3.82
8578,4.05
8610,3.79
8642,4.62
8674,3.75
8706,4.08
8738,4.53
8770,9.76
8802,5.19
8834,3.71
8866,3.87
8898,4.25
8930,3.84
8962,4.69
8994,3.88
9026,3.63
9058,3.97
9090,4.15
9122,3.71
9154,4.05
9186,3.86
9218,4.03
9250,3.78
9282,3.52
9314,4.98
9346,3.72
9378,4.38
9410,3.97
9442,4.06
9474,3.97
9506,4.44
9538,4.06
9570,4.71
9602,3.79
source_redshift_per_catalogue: 0.33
